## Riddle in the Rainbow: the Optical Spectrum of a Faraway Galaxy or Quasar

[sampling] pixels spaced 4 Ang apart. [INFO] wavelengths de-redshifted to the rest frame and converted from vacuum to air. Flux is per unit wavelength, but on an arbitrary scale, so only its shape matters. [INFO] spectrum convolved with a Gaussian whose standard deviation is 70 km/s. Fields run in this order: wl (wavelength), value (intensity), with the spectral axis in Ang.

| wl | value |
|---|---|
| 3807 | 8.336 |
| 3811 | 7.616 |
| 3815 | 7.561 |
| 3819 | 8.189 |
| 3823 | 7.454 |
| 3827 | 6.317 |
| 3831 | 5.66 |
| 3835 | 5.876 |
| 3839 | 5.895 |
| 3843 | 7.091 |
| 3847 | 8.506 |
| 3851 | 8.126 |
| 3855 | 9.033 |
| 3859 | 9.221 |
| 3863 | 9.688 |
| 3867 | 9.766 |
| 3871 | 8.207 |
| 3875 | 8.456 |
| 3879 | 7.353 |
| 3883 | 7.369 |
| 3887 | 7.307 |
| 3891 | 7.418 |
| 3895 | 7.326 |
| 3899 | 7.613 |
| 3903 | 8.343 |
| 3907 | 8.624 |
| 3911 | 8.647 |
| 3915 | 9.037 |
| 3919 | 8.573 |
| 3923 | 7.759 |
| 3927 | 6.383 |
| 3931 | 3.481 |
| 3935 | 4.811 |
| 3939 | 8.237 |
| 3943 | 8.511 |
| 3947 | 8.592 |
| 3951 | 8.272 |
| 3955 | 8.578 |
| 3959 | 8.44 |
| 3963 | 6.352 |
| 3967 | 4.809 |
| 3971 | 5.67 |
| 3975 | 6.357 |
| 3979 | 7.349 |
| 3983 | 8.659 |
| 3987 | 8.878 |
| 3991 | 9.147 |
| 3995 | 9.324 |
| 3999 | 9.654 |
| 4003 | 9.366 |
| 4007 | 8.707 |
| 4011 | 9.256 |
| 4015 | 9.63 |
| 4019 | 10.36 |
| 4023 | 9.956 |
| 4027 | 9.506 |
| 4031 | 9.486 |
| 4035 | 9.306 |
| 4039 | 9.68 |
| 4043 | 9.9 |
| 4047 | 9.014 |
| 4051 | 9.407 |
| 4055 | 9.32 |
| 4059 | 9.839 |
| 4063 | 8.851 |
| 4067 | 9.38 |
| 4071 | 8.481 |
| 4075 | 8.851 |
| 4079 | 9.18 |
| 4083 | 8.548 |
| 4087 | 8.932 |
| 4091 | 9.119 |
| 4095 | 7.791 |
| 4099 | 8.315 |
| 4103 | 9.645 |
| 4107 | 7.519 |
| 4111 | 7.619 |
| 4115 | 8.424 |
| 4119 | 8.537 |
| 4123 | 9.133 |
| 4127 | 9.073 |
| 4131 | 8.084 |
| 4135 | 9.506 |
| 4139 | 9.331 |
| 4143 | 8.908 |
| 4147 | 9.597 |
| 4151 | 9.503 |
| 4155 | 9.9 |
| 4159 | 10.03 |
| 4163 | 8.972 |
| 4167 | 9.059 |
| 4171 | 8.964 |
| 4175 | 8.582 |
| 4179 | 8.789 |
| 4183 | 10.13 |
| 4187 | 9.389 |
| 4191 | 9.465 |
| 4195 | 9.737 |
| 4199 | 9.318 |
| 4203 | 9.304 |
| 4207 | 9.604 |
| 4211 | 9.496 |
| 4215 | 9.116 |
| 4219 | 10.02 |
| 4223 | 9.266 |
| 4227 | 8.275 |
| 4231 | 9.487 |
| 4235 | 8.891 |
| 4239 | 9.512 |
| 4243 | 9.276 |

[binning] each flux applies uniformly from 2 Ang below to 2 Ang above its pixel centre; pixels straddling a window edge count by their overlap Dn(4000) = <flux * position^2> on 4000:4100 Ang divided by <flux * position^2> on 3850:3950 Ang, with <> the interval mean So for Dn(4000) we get 1.3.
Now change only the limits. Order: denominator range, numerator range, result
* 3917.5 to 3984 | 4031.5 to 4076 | 1.38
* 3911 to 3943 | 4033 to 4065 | 1.41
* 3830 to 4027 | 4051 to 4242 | 1.27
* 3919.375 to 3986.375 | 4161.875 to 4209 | 1.47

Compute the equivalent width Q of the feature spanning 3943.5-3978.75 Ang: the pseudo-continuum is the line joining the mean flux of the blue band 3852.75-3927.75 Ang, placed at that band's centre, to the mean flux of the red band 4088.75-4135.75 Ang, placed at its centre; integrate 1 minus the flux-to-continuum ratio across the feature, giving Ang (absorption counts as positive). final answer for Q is 4.8 Ang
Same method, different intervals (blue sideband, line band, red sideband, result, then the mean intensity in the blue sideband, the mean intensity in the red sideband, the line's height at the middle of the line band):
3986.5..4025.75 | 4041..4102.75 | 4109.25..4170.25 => 1.6 Ang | 9.45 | 9.05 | 9.25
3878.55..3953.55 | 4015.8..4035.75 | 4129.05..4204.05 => -3.4 Ang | 7.57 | 9.29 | 8.33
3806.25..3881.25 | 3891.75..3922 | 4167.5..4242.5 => -0.7 Ang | 7.8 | 9.29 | 8.06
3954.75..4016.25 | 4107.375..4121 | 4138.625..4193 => 1.3 Ang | 8.11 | 9.33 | 8.98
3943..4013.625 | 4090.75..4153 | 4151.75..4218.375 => 1.7 Ang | 8.11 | 9.38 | 8.99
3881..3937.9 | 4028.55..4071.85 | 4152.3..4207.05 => -4.9 Ang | 7.35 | 9.37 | 8.4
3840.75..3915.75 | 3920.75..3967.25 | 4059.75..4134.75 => 7.0 Ang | 8.25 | 8.68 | 8.38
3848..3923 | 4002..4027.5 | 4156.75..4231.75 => -2.4 Ang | 8.33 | 9.32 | 8.74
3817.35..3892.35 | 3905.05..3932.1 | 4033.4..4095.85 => 1.7 Ang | 7.73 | 9.12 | 8.16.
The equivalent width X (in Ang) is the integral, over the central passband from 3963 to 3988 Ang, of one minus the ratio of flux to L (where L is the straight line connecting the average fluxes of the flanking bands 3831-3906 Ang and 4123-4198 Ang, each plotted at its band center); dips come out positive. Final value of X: 4.7 Ang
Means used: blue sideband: 7.87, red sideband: 9.28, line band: 6.83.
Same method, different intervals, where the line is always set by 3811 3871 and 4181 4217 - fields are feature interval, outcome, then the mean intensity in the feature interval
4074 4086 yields 0.08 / 8.87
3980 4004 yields -1.68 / 9.09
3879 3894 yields 1.16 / 7.36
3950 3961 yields -0.17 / 8.44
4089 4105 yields 0.52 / 8.72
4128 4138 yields 0.33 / 8.88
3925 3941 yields 4.83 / 5.73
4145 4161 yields -0.82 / 9.76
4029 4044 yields -1.48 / 9.57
